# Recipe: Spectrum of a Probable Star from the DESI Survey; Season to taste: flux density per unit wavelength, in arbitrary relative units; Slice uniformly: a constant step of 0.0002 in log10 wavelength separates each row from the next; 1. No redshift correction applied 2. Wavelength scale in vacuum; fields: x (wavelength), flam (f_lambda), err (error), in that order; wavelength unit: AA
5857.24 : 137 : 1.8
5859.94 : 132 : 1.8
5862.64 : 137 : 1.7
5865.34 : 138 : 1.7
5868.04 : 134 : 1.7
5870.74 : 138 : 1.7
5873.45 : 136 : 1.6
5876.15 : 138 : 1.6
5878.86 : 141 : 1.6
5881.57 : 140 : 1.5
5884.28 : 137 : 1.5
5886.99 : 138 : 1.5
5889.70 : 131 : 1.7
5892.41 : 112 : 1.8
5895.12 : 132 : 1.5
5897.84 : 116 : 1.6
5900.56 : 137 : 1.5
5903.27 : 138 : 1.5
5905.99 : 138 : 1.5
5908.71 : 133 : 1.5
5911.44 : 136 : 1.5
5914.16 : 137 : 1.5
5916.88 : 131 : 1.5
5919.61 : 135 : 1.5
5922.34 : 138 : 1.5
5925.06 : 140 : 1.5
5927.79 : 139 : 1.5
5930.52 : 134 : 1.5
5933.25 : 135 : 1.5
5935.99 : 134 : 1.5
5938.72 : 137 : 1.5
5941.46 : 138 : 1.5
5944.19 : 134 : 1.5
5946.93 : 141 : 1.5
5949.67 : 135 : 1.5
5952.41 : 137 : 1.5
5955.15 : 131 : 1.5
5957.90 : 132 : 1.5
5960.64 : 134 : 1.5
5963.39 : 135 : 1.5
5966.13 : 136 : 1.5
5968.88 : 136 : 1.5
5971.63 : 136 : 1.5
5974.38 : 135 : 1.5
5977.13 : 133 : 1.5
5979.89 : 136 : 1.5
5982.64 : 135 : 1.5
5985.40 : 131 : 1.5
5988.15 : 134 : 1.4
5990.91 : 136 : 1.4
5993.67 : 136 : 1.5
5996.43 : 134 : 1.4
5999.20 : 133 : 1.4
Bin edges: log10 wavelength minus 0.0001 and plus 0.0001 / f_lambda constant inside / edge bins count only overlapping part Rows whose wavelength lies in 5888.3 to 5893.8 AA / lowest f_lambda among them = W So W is 112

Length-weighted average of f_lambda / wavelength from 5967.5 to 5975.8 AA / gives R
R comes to 136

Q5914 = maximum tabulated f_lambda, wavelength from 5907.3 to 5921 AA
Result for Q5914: 137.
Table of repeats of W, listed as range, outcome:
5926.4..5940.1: 134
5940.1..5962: 131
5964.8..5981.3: 133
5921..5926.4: 138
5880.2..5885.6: 137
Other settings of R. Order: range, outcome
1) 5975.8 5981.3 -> 134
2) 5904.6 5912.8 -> 136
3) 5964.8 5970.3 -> 136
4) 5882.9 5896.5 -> 130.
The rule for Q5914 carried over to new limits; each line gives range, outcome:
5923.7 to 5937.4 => 140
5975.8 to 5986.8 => 136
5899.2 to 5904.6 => 138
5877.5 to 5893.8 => 141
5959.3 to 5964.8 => 135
